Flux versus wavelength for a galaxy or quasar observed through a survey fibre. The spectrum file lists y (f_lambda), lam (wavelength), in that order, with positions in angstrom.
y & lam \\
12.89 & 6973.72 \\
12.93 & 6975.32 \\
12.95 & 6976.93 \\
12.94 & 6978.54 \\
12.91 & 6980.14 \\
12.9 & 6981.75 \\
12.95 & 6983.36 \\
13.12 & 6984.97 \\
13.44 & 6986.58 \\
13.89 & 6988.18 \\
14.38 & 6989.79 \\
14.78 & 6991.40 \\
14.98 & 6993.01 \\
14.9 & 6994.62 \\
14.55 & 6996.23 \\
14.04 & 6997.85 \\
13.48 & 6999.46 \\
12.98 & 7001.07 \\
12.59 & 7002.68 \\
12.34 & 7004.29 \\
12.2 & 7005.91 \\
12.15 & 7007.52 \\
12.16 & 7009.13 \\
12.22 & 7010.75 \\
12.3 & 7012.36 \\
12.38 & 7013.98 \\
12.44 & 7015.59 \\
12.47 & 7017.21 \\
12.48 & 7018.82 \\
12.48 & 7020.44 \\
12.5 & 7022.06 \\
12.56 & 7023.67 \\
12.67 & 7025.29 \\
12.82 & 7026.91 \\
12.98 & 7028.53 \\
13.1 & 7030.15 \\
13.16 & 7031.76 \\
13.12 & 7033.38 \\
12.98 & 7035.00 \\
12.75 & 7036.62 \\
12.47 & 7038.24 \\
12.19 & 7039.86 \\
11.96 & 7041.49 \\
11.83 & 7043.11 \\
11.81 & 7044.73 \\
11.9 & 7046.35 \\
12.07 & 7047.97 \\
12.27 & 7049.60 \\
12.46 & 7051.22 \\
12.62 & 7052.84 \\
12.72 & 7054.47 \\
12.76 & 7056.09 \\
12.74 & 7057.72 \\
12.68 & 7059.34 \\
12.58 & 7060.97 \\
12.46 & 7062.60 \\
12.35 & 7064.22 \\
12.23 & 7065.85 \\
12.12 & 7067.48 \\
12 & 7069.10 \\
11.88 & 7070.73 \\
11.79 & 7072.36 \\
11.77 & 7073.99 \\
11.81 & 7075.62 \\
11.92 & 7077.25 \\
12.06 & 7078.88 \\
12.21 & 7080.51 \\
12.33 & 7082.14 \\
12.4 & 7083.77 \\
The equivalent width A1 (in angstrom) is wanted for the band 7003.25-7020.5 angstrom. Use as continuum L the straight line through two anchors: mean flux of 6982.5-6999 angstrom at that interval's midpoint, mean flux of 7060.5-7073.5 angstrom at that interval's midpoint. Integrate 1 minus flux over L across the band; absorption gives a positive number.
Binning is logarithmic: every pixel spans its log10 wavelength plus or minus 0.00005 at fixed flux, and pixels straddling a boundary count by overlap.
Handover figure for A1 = 1.55 angstrom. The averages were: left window 14.1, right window 12.2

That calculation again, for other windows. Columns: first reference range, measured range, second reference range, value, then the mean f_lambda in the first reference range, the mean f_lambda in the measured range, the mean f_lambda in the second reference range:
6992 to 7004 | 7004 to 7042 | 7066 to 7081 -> 2.0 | 13.9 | 12.5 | 12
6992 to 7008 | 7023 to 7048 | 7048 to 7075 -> 0.5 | 13.5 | 12.5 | 12.3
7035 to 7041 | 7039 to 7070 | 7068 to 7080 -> -0.2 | 12.5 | 12.3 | 11.9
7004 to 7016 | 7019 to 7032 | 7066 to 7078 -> -0.6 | 12.3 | 12.8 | 11.9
